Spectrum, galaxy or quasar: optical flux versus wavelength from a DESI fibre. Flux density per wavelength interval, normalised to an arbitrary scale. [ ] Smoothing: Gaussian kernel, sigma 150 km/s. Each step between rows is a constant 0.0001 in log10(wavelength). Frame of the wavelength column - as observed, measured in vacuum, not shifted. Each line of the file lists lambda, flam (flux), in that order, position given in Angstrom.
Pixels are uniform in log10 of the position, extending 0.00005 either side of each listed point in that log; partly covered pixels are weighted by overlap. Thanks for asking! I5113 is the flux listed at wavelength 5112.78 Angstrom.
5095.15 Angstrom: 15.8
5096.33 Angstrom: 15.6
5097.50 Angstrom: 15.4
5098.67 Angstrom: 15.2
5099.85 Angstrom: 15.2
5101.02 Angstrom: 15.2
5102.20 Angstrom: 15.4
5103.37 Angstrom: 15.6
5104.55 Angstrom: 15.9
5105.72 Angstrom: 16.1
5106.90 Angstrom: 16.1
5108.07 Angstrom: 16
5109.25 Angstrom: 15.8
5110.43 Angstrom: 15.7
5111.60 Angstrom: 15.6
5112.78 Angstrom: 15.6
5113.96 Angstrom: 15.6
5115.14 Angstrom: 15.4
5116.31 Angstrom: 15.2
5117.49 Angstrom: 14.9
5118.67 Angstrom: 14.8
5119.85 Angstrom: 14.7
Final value 15.6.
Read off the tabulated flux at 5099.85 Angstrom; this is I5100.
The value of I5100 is 15.2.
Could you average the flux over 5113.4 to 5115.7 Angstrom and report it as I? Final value 15.5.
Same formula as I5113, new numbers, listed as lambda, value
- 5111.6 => 15.6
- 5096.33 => 15.6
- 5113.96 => 15.6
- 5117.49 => 14.9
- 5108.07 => 16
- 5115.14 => 15.4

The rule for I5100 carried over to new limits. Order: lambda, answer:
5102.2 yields 15.4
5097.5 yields 15.4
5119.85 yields 14.7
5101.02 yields 15.2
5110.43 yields 15.7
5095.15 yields 15.8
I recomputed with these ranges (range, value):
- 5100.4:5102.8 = 15.3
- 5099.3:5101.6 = 15.2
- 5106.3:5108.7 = 16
